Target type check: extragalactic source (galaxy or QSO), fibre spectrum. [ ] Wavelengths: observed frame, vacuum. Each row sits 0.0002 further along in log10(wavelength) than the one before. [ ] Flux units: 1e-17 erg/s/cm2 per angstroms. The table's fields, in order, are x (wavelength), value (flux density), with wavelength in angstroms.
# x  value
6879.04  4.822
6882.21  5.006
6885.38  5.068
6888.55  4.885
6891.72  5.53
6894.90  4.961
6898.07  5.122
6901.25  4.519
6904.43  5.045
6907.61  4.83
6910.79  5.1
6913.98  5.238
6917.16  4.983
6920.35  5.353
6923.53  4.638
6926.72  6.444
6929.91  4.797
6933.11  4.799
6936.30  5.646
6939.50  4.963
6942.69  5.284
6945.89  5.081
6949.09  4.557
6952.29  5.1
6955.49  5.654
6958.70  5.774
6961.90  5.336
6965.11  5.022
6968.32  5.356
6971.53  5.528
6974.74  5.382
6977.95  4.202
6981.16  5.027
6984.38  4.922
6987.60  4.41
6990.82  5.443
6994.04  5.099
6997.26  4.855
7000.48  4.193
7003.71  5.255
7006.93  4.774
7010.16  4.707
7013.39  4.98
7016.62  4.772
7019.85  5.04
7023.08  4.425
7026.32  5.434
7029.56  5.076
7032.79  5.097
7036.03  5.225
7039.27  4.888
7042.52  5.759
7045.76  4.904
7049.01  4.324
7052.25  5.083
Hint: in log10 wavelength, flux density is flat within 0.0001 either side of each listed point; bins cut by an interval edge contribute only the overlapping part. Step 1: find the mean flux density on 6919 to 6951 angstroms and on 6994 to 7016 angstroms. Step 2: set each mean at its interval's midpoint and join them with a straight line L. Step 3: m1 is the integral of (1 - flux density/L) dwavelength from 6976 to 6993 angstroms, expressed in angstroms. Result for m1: 0.3 angstroms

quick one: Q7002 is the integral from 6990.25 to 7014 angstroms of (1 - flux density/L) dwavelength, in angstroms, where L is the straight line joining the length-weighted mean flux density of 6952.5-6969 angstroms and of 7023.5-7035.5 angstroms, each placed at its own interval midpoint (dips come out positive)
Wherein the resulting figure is 1.6 angstroms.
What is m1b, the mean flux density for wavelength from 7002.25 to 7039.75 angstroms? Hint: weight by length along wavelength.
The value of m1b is 4.98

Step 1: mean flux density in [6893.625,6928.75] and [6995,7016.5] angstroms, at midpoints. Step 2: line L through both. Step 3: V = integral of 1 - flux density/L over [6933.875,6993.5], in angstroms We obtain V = -2.5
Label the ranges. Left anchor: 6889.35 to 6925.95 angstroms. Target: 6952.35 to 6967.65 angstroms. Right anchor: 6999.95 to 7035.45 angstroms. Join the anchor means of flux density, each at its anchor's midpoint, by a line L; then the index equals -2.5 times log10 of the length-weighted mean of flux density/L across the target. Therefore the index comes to -0.09 mag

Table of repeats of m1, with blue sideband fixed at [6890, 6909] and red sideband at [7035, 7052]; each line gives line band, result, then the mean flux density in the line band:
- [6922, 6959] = -1.50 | 5.21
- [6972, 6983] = 0.16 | 4.94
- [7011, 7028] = 0.32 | 4.92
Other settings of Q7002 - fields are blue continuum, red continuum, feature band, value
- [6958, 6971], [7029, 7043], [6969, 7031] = 4.0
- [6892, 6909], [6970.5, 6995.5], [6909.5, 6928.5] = -1.3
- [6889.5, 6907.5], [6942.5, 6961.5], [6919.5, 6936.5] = -0.3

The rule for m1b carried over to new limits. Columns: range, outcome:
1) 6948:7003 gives 5.06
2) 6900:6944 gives 5.12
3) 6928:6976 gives 5.23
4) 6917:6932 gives 5.25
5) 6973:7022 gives 4.87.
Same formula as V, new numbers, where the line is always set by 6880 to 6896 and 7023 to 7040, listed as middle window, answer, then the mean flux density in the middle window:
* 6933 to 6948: -0.3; 5.17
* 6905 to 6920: 0.1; 5.06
